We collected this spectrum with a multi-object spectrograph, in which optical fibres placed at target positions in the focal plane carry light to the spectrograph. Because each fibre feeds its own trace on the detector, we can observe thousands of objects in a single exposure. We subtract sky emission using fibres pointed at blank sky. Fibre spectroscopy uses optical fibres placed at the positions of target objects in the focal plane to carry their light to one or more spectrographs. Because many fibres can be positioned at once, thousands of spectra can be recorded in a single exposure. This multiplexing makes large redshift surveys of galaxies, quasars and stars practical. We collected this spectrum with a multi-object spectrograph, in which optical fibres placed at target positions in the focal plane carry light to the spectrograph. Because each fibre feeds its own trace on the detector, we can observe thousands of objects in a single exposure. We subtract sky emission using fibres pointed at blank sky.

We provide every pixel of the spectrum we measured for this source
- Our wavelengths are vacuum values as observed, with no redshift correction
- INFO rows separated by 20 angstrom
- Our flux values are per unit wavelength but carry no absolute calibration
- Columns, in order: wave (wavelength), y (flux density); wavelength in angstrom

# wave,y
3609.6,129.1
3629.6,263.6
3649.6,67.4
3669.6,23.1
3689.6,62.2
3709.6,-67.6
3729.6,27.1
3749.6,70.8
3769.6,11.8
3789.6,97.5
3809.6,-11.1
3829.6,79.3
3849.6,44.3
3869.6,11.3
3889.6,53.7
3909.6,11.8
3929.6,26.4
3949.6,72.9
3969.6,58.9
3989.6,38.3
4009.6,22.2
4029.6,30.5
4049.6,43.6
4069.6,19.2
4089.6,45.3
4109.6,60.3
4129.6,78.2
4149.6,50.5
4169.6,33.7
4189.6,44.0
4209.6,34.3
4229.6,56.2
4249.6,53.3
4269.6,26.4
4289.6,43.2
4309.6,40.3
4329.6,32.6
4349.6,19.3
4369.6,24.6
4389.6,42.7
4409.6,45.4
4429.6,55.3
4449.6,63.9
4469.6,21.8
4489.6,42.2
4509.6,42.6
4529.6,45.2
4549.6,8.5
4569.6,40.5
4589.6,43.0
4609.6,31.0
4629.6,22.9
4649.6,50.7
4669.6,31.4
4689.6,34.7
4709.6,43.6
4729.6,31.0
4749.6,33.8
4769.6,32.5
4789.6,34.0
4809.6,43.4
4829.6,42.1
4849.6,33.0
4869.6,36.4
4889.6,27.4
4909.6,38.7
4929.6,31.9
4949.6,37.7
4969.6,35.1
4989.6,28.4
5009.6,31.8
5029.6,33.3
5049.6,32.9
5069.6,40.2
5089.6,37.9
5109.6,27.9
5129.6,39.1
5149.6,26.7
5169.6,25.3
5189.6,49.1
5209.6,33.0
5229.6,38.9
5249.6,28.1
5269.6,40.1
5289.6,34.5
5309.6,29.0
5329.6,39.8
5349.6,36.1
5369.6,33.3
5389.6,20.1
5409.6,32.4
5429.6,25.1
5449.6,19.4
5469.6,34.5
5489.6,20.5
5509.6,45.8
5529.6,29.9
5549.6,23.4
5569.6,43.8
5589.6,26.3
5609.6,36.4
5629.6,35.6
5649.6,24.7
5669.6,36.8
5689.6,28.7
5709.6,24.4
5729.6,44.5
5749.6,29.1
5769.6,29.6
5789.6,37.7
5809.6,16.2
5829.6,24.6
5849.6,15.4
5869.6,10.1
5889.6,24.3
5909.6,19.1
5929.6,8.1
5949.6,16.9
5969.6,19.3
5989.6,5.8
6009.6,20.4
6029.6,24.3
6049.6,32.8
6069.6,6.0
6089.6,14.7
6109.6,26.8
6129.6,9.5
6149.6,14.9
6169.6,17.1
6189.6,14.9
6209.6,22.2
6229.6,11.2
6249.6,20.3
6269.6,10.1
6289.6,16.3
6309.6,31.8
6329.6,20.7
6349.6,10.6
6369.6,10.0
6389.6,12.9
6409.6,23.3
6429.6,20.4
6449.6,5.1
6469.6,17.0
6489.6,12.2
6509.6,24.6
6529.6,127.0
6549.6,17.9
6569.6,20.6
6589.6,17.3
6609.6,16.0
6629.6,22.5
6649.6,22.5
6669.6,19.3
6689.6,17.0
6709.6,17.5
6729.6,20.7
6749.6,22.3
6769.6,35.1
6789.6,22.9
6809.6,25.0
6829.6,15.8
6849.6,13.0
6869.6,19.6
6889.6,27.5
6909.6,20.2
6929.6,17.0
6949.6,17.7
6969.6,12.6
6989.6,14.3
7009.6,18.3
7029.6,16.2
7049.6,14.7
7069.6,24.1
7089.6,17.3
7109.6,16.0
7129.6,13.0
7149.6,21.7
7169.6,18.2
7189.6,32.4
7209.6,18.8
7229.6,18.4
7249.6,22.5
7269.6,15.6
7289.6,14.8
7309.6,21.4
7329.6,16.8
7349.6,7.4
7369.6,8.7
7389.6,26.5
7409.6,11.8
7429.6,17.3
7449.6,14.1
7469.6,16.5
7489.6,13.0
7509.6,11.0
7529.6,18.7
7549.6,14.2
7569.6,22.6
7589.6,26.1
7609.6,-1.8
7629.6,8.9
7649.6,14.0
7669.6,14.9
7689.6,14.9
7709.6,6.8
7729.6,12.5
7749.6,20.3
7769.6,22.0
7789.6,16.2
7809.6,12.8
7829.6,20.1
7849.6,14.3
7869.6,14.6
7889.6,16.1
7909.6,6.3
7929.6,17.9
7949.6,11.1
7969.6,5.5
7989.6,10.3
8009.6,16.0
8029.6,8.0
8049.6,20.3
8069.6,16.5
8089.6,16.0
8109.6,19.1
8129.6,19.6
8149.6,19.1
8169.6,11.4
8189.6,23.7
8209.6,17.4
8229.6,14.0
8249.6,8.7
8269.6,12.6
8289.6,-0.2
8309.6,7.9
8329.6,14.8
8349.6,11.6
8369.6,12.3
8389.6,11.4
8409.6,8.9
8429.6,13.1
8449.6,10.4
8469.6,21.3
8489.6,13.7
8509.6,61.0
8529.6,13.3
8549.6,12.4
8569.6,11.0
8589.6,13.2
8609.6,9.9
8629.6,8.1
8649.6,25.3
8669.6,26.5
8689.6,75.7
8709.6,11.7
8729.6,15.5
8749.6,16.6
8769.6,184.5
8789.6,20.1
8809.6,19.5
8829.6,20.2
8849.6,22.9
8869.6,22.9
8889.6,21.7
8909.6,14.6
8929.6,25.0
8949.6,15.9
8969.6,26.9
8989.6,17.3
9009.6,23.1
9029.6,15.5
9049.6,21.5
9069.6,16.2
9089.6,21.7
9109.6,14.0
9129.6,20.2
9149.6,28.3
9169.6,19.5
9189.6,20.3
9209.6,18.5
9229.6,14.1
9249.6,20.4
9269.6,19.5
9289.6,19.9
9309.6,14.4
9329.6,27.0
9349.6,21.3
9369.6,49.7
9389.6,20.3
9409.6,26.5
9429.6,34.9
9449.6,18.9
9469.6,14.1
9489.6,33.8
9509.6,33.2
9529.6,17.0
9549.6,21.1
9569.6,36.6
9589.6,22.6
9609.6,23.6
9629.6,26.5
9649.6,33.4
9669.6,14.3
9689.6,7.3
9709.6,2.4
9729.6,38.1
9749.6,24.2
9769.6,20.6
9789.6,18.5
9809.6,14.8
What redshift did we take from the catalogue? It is 0.75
